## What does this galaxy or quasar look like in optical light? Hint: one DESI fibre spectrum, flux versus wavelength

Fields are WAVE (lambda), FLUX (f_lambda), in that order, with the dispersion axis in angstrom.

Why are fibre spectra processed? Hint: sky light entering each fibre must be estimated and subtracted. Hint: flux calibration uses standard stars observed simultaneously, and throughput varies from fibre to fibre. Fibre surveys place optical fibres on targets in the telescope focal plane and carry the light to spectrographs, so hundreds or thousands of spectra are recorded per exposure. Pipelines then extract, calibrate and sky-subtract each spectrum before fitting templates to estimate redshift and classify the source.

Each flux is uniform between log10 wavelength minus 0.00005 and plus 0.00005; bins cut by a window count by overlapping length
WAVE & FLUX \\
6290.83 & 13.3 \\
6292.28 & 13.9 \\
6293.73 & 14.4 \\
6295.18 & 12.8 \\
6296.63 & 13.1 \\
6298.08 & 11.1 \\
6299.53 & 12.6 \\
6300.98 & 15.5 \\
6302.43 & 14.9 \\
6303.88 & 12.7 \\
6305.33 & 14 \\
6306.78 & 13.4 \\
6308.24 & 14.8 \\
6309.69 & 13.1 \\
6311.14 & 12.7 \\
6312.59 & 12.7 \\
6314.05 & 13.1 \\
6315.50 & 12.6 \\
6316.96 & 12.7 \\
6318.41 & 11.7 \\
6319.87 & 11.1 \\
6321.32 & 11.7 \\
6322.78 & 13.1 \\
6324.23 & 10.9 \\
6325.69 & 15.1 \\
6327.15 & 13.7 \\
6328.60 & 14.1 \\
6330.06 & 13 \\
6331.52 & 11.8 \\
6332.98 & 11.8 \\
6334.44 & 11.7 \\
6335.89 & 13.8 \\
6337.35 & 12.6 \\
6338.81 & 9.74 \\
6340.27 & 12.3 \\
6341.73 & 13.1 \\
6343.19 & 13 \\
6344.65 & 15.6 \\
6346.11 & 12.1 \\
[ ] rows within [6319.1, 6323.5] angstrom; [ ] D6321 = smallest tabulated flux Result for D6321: 11.1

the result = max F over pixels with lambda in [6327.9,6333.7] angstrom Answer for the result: 14.1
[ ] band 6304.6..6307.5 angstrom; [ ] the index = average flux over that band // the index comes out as 13.7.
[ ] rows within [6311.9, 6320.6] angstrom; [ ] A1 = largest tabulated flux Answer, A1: 13.1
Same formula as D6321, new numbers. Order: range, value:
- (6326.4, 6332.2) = 11.8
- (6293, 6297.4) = 12.8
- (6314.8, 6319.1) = 11.7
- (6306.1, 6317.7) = 12.6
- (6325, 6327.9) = 13.7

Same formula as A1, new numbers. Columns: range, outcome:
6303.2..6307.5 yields 14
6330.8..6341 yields 13.8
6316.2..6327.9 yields 15.1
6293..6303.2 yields 15.5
